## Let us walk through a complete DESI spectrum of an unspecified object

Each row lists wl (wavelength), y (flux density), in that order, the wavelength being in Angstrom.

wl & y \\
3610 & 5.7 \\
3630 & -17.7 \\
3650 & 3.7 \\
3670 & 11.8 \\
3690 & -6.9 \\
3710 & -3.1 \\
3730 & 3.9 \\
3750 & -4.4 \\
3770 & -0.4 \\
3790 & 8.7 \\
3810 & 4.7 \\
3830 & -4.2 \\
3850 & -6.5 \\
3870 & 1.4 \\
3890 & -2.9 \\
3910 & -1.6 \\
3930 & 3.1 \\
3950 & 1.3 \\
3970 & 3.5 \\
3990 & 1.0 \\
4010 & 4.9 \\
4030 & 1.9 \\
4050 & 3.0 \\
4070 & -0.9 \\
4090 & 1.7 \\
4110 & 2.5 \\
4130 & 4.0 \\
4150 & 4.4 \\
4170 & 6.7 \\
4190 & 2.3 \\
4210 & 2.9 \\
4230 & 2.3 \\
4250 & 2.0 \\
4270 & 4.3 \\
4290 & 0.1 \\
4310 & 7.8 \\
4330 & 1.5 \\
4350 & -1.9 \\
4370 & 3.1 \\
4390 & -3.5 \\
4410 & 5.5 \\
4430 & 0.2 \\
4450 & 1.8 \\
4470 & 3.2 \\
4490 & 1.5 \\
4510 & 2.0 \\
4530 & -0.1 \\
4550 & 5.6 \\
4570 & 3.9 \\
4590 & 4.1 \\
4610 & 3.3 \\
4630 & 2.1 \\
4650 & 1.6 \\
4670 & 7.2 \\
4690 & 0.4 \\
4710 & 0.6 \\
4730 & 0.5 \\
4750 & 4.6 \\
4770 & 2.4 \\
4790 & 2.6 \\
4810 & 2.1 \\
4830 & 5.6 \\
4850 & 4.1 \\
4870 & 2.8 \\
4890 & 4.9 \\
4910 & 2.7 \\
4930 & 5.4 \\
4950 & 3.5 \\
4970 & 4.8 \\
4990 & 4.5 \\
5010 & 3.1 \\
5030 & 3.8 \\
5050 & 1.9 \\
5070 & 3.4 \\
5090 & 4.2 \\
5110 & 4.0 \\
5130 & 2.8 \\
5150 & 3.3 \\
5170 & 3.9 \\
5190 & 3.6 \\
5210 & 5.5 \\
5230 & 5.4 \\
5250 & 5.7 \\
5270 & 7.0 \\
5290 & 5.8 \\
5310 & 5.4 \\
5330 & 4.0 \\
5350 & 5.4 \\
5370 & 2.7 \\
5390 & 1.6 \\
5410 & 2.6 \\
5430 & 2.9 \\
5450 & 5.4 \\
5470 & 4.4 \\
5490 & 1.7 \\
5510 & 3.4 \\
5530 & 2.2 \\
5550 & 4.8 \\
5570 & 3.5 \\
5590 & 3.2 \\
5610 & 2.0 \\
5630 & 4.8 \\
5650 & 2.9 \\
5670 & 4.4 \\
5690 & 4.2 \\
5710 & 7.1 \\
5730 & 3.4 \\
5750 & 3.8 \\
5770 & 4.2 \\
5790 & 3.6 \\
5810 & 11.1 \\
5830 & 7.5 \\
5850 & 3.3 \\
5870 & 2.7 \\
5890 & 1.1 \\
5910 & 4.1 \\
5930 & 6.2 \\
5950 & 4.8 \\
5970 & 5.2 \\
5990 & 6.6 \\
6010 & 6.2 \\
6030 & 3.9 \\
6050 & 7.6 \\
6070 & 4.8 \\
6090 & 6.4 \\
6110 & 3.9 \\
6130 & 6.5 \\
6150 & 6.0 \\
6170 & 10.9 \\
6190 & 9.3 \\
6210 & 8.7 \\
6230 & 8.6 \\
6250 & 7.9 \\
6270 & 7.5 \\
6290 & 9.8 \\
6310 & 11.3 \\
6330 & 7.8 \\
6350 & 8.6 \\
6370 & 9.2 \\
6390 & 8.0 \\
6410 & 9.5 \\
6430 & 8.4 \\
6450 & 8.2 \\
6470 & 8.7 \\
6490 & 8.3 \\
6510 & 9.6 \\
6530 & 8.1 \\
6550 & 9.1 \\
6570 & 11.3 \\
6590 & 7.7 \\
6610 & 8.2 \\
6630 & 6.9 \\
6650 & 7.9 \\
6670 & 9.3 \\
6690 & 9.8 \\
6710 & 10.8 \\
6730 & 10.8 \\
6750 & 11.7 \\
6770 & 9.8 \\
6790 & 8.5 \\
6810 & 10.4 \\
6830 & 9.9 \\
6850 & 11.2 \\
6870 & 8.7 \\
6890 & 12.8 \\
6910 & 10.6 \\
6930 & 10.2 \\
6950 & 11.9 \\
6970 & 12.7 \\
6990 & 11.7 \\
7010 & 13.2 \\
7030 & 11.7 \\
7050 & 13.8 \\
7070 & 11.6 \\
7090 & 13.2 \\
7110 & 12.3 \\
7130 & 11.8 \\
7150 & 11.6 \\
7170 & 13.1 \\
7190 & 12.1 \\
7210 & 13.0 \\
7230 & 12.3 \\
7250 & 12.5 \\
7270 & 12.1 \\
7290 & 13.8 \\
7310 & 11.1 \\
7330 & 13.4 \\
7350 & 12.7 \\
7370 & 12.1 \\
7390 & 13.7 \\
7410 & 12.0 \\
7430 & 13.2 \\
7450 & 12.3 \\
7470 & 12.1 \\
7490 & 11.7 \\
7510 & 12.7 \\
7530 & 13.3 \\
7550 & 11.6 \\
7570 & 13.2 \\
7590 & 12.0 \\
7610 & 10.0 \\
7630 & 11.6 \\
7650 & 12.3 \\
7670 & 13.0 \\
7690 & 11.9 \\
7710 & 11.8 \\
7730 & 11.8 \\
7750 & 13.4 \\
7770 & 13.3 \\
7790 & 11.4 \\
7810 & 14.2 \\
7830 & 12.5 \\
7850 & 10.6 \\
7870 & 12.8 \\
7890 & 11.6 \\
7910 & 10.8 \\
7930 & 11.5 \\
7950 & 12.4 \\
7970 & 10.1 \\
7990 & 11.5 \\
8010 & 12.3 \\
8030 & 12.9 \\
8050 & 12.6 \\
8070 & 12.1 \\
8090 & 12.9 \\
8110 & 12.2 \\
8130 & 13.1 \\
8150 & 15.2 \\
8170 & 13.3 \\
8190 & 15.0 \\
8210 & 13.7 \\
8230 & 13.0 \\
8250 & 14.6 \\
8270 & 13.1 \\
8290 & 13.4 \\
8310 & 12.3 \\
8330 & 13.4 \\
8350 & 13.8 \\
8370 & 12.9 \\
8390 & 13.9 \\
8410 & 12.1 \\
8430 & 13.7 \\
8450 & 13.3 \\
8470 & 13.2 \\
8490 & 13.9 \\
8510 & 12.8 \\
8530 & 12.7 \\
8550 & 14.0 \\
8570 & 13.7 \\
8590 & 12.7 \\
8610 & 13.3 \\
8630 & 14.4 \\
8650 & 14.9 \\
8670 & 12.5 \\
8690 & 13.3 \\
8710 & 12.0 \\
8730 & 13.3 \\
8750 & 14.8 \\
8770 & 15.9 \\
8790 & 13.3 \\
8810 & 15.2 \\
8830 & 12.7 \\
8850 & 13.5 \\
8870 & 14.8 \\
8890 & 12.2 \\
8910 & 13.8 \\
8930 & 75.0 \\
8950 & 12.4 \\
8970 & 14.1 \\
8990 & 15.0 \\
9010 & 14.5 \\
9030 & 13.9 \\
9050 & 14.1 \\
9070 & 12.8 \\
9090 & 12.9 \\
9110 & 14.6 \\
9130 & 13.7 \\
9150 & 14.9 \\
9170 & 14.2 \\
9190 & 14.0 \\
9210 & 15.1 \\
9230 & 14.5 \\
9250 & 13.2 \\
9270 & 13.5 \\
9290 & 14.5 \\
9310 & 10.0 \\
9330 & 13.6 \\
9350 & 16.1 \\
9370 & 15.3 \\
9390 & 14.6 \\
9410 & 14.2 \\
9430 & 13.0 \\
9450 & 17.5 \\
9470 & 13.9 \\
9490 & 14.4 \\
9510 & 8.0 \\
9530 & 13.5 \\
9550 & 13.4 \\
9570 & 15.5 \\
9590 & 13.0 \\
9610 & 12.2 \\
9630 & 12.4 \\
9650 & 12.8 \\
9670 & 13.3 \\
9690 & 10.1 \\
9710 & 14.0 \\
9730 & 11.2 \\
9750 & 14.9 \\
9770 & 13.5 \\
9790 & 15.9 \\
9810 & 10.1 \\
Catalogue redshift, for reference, 0.541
